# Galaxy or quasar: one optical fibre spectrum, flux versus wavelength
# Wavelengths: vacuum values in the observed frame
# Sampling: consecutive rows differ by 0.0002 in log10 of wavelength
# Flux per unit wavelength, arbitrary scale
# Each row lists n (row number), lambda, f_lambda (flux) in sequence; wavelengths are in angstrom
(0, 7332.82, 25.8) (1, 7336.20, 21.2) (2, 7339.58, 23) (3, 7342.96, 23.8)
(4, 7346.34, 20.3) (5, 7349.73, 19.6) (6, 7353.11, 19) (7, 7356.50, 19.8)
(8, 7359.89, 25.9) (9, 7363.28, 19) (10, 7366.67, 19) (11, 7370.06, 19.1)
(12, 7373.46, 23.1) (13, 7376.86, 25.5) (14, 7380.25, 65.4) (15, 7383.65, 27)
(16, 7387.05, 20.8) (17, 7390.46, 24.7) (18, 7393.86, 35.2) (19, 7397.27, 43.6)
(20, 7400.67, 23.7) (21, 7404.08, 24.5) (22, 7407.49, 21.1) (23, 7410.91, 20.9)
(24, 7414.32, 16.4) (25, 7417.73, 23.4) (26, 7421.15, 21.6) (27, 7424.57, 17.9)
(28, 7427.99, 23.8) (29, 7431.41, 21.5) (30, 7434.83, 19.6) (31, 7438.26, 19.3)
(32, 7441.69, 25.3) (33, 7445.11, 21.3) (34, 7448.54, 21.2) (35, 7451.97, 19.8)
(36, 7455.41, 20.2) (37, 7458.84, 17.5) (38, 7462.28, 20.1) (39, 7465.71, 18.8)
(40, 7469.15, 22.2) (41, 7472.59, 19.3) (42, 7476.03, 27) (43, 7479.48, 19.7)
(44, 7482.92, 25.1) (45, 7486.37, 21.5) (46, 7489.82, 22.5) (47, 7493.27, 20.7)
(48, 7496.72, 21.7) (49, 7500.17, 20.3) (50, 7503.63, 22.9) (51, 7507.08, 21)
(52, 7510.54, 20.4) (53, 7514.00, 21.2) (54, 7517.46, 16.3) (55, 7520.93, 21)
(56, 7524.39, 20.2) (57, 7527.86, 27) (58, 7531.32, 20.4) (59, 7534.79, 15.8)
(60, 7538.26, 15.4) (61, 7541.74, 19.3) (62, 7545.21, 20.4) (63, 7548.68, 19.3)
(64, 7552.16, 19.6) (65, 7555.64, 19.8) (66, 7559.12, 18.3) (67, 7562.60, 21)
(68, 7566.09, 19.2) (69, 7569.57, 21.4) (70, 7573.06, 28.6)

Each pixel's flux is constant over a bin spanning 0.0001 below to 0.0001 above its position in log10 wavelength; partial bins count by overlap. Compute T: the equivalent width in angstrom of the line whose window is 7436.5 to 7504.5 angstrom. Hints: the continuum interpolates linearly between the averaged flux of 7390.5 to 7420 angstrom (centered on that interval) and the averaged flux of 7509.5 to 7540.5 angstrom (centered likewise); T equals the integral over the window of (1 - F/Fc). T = 3.57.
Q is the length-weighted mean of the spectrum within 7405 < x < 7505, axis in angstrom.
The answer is 21.1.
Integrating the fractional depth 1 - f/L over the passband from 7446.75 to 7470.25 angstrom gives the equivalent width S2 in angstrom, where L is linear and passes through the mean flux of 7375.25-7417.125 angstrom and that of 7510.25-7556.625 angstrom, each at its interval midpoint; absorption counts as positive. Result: 4.57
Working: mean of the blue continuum 28.9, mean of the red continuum 19.7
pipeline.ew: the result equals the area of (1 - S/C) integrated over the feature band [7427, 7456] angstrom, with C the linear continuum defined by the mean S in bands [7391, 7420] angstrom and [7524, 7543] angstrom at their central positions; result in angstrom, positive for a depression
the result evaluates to 3.4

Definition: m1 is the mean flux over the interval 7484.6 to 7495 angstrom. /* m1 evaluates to 21.6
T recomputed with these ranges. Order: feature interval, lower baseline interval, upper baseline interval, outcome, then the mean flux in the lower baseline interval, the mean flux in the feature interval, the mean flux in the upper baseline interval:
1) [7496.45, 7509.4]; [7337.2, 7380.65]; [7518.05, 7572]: -0.4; 23.5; 21.4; 19.9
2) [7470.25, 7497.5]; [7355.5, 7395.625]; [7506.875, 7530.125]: 0.4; 27.2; 22.2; 21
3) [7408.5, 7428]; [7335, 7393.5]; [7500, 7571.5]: 2.4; 24.8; 20.4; 20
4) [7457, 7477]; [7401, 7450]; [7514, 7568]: 0.1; 21.3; 20.6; 19.6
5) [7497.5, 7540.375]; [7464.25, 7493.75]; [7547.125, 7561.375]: 0.8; 21.9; 20.2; 19.3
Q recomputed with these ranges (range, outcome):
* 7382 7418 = 25.7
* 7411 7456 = 20.9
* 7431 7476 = 20.7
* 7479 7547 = 20.7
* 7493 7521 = 20.6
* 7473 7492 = 22.8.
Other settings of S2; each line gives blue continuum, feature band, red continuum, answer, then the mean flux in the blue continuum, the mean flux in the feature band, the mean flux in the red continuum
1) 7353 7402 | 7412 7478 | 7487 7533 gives 9.5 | 27.7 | 20.9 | 21.2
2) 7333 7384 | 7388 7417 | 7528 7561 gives -3.2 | 24.7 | 26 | 19.1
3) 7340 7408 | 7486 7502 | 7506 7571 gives 0.1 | 26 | 21.3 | 19.8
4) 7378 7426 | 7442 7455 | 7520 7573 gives 2.1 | 27.6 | 21.2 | 20.1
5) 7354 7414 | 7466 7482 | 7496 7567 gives 0.5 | 26.6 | 21.9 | 20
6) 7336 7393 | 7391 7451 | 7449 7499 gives -1.5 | 24.7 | 23.5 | 21.1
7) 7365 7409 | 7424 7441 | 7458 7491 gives 2.8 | 28.7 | 20.9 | 21.5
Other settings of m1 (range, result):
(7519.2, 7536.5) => 20.9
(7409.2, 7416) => 18.7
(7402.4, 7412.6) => 22.1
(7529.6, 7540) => 17.2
